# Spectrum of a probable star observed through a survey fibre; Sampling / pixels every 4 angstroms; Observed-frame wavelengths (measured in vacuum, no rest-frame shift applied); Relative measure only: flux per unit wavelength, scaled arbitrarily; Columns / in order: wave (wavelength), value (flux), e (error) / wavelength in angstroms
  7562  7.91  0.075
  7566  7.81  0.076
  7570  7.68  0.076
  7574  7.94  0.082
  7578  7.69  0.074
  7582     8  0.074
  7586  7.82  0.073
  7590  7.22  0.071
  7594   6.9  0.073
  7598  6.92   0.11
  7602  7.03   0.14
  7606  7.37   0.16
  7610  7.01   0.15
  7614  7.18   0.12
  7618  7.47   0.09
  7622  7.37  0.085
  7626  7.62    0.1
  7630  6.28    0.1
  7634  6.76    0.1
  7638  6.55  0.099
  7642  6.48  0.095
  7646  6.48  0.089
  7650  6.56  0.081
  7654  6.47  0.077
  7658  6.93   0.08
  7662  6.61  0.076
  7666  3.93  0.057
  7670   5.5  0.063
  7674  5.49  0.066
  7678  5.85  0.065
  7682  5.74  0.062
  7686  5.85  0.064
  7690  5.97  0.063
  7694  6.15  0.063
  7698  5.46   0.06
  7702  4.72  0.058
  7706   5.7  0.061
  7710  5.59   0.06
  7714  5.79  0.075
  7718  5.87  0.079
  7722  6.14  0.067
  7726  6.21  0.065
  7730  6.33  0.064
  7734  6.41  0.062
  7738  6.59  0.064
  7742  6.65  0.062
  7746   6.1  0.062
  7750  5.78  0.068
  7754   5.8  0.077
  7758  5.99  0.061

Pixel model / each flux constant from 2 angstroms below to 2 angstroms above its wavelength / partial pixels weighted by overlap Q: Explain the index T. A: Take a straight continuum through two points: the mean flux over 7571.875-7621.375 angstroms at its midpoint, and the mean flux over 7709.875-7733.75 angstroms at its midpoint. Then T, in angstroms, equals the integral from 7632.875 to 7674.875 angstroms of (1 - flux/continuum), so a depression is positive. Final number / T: 3.8 angstroms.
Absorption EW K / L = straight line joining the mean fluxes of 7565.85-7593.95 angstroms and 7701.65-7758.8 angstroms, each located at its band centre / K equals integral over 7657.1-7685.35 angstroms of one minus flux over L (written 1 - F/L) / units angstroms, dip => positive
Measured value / 4.2 angstroms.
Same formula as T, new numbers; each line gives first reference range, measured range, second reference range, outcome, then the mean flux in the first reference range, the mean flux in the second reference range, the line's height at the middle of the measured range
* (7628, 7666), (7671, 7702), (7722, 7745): 3.4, 6.43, 6.4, 6.42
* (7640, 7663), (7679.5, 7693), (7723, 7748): 1.3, 6.59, 6.37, 6.5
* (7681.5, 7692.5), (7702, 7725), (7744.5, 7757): 0.6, 5.88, 5.89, 5.89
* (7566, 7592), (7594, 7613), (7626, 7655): 0.5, 7.73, 6.59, 7.28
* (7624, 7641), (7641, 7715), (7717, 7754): 7.8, 6.78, 6.22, 6.53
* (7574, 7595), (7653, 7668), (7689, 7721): 1.0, 7.6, 5.66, 6.38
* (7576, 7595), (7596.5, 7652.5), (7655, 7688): -1.6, 7.56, 5.76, 6.74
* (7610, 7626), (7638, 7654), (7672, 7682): 0.1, 7.33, 5.68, 6.55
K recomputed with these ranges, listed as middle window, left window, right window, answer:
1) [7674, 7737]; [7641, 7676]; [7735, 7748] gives 4.2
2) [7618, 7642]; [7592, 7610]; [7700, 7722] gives -0.9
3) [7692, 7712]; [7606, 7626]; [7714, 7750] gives 3.0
